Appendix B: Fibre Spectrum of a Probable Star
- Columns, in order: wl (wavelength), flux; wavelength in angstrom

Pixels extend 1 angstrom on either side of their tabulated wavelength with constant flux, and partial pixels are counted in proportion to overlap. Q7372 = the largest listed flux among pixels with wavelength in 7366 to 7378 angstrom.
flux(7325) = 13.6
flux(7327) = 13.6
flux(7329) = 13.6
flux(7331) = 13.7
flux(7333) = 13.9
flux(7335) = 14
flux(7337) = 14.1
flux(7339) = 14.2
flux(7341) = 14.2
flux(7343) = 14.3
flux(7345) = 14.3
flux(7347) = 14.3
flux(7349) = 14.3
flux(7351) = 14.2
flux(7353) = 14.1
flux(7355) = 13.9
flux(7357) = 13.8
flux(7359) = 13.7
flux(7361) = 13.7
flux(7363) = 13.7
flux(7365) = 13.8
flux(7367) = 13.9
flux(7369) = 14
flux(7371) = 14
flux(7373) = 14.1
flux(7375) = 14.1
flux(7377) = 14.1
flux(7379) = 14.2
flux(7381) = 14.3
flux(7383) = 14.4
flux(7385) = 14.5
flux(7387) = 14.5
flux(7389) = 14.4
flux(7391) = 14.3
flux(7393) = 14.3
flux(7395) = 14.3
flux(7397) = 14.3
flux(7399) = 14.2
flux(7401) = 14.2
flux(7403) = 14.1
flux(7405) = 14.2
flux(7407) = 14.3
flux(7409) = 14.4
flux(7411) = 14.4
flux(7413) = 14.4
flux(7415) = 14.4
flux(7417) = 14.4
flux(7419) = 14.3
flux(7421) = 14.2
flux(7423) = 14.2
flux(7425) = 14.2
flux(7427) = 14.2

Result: 14.1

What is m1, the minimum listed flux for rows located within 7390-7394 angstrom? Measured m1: 14.3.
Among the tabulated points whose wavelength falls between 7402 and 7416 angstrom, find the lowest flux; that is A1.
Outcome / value 14.1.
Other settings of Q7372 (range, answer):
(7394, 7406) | 14.3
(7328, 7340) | 14.2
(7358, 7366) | 13.8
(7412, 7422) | 14.4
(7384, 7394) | 14.5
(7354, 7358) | 13.9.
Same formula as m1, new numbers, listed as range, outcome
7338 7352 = 14.2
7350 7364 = 13.7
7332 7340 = 13.9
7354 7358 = 13.8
